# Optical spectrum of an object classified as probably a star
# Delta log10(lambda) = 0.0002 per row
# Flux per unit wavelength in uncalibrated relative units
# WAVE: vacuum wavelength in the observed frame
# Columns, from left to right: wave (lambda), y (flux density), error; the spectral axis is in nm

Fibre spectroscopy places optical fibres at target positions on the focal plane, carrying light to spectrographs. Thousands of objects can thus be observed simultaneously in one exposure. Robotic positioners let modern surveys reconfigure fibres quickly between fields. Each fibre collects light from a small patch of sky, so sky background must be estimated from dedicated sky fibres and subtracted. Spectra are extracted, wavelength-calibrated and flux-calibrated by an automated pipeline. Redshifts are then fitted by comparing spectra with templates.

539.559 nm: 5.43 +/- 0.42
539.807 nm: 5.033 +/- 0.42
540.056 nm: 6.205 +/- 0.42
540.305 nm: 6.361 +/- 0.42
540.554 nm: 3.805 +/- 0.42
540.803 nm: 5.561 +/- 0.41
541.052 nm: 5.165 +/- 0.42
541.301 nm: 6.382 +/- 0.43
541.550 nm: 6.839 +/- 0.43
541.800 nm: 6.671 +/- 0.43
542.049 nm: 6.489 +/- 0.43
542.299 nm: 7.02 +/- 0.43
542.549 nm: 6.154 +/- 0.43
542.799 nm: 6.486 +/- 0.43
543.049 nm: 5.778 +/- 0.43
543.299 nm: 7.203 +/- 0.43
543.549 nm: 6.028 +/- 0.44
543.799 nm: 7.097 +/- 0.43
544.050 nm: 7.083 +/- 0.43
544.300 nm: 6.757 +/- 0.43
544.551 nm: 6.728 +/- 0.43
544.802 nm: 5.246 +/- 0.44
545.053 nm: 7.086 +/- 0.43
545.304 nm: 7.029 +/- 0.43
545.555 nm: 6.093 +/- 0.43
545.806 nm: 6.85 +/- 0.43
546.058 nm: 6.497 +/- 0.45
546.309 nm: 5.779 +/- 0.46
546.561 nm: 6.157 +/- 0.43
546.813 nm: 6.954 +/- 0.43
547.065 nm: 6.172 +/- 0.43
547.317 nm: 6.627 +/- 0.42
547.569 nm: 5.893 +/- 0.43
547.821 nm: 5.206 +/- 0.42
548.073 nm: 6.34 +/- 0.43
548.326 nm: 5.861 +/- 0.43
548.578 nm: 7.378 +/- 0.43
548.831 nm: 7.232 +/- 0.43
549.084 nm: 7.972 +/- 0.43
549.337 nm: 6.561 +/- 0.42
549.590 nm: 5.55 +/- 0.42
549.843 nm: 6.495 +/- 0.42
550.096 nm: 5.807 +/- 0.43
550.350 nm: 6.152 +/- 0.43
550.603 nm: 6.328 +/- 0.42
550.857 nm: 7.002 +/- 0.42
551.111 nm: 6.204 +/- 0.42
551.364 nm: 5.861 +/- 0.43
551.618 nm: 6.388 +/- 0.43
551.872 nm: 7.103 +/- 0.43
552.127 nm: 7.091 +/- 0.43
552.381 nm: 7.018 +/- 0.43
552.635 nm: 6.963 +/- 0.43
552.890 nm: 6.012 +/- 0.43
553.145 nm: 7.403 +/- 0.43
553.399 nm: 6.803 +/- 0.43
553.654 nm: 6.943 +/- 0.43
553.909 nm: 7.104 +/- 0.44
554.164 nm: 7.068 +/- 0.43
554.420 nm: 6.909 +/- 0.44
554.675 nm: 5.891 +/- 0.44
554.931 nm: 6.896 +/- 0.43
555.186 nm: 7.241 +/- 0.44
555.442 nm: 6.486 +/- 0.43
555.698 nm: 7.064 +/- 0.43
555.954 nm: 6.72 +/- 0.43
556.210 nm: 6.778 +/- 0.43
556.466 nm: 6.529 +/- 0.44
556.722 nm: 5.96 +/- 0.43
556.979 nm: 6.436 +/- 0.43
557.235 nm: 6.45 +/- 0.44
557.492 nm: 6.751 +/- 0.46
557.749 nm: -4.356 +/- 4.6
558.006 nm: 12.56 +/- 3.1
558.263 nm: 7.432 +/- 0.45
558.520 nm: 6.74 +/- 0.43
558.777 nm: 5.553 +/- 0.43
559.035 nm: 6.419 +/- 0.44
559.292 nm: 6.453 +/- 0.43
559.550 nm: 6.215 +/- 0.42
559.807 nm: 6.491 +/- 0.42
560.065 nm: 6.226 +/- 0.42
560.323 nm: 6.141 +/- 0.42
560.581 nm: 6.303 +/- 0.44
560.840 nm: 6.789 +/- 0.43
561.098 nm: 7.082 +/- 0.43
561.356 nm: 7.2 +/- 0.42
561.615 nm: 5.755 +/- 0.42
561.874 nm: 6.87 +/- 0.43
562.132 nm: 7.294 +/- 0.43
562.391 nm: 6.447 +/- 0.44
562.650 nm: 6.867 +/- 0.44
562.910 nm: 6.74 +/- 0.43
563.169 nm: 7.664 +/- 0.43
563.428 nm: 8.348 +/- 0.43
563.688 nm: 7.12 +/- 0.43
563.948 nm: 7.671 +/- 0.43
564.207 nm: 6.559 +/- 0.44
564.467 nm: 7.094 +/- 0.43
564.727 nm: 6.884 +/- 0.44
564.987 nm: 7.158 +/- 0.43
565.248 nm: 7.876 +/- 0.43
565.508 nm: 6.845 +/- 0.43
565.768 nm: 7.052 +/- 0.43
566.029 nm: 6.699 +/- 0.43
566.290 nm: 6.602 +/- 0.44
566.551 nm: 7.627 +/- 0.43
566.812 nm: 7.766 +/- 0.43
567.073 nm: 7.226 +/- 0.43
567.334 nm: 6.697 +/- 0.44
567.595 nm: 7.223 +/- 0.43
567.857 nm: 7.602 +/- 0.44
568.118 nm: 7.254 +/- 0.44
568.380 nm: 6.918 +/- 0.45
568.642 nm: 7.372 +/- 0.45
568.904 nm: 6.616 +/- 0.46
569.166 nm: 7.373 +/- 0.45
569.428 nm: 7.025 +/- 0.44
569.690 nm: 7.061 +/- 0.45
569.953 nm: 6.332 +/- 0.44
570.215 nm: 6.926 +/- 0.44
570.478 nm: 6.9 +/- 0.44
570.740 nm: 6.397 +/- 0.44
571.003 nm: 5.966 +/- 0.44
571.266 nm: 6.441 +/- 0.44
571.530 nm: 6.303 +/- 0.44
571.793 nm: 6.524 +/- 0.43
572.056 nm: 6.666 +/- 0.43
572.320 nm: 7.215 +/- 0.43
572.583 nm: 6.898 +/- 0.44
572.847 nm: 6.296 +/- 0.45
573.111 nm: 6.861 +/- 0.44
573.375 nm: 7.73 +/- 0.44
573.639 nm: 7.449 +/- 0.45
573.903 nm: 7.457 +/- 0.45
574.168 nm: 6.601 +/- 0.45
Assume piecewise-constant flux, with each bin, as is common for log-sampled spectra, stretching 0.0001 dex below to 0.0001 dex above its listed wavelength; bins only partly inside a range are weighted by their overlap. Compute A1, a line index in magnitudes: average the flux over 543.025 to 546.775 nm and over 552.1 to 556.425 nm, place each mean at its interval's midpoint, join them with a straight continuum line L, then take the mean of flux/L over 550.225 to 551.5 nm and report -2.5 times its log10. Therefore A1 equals 0.07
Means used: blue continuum 6.52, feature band 6.31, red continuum 6.84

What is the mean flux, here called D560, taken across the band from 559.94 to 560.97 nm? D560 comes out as 6.36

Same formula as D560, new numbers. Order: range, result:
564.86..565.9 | 7.23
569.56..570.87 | 6.73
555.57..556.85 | 6.61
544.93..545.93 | 6.77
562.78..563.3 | 7.21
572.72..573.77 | 7.09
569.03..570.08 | 6.95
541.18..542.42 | 6.68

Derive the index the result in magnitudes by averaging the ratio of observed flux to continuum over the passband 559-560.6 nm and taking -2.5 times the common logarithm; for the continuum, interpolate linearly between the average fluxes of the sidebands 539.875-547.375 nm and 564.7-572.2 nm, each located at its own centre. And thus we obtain 0.07 mag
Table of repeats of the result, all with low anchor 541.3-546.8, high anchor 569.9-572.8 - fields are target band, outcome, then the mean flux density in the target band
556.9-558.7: 0.10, 5.98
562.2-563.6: -0.10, 7.21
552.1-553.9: -0.06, 6.9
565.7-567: -0.09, 7.15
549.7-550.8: 0.05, 6.24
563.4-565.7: -0.10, 7.23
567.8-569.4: -0.09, 7.16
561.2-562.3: -0.03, 6.78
